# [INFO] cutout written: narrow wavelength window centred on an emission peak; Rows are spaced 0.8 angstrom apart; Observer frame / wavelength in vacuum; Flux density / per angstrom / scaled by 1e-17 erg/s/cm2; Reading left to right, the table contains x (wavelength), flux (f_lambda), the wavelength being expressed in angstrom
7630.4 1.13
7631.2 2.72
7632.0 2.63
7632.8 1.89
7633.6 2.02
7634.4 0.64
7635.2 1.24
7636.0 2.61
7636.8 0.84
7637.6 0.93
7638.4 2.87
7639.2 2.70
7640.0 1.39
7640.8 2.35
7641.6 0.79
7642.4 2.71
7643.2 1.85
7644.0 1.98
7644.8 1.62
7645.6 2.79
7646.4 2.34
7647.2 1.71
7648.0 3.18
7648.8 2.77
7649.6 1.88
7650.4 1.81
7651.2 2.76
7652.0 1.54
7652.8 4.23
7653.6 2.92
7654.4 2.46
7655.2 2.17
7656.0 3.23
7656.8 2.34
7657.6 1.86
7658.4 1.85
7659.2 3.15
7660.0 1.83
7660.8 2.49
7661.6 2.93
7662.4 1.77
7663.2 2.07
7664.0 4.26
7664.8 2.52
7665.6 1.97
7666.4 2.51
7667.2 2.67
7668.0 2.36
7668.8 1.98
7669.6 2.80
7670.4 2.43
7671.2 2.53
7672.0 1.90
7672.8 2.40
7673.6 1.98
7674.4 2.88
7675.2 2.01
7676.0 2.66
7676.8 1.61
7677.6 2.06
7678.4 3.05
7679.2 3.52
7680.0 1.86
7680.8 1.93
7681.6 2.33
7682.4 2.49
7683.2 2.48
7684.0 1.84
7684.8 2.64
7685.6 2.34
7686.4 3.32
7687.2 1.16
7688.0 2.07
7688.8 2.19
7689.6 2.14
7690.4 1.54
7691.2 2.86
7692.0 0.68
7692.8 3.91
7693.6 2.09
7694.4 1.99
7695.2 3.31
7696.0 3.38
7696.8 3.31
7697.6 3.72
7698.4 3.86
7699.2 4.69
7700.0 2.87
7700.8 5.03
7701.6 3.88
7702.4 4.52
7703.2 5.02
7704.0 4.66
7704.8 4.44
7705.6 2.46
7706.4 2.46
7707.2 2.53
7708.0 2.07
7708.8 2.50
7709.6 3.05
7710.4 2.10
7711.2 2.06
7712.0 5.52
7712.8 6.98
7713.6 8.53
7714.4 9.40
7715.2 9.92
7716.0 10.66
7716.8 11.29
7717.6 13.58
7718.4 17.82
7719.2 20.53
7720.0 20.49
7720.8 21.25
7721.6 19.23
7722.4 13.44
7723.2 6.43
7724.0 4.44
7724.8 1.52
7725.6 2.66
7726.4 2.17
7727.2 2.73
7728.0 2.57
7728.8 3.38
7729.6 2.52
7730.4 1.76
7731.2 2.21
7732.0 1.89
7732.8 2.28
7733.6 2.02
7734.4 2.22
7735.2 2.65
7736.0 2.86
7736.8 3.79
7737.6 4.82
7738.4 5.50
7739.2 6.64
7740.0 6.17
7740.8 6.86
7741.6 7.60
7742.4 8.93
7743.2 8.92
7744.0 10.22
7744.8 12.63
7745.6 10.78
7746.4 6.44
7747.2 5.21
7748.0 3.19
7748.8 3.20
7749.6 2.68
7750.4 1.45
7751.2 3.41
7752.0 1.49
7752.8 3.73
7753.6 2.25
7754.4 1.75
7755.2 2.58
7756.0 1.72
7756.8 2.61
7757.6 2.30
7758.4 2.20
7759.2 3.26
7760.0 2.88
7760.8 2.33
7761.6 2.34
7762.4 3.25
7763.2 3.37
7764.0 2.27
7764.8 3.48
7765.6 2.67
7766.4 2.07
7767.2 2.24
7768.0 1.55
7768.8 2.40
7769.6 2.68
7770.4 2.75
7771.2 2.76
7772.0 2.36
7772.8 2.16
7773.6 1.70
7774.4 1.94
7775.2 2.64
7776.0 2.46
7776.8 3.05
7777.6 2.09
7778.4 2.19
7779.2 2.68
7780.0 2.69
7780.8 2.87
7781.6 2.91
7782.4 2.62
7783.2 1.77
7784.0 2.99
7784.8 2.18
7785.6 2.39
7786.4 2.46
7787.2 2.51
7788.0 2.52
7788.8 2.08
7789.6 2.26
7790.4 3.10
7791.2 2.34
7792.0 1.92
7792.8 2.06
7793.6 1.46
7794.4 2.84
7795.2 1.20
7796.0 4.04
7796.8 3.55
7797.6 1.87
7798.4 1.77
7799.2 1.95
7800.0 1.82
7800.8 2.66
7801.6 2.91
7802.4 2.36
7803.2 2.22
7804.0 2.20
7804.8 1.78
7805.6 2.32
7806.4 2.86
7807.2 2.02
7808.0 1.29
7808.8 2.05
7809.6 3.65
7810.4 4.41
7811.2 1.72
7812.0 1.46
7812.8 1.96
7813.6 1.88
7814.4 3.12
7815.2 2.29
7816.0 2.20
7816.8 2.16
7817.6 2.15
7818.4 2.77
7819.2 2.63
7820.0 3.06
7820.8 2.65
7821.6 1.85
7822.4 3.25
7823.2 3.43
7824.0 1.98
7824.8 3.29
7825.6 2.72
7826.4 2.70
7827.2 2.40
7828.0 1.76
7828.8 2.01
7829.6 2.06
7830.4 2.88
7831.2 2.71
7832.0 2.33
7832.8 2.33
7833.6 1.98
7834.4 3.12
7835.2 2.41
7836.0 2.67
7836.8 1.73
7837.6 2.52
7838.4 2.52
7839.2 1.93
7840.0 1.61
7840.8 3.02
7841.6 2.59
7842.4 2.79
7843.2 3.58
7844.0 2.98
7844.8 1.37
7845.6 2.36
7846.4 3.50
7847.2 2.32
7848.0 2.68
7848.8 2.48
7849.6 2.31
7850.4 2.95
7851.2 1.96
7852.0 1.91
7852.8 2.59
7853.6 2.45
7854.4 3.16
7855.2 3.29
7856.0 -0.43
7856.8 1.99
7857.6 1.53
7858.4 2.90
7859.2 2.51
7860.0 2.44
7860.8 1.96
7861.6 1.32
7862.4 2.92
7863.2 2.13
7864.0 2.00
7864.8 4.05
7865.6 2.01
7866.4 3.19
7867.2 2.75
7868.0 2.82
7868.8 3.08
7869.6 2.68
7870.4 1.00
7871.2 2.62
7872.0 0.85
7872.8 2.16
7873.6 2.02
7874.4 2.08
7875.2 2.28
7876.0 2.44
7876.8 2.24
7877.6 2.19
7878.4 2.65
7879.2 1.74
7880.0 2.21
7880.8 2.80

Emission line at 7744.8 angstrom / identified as [N II]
